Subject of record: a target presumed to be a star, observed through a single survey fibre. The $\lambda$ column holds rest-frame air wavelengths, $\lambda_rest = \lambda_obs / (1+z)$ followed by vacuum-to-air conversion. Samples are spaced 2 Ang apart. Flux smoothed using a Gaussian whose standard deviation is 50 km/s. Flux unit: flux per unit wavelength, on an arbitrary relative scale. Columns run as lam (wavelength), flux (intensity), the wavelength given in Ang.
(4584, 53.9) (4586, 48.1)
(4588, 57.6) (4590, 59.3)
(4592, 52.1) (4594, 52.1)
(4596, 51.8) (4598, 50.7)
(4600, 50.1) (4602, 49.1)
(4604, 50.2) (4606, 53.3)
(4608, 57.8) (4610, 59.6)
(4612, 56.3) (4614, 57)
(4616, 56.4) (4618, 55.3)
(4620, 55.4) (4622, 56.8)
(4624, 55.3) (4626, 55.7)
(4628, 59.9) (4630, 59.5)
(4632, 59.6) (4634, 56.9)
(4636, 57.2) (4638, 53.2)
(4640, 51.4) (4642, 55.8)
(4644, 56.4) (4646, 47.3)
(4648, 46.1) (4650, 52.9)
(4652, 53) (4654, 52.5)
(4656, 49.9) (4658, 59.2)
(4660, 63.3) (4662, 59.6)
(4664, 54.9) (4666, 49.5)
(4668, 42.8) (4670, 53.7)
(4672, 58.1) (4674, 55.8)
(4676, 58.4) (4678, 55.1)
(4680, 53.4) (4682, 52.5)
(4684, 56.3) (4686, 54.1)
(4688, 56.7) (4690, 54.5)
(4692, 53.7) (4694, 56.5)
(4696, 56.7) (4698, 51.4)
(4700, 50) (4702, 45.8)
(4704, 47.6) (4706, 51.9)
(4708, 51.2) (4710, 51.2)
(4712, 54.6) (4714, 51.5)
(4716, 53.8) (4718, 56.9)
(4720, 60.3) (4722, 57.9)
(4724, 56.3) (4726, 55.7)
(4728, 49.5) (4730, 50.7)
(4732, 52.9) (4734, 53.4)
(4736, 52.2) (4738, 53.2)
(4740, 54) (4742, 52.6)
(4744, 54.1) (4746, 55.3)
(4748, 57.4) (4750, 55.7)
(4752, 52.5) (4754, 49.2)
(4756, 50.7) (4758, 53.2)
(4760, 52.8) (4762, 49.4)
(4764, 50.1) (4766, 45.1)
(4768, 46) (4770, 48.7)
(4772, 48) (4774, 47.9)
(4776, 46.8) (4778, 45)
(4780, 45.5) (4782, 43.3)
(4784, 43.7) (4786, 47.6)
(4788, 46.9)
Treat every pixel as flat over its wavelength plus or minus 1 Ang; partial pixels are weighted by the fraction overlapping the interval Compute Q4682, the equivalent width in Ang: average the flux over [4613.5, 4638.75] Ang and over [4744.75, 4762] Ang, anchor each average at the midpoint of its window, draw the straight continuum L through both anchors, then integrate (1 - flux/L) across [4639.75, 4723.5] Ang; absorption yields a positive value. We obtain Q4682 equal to 2.3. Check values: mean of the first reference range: 56.8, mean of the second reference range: 53.1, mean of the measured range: 53.7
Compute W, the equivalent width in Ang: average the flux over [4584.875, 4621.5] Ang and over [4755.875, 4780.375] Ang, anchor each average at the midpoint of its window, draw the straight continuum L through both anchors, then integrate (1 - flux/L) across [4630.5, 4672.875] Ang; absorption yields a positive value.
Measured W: -1.3 Ang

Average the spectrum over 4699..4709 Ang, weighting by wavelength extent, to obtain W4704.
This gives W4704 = 49.3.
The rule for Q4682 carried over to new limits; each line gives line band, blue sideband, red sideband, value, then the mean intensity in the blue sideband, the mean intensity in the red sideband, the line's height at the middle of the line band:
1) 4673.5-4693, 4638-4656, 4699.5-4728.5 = -0.9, 51.9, 53.1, 52.5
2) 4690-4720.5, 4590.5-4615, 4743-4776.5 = -0.6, 53.5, 50.8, 51.7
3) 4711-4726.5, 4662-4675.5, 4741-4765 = -0.9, 53.2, 52.8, 52.9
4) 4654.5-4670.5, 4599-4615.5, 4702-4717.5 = -0.4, 54.2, 51.5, 52.8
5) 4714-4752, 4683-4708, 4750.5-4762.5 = -1.7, 52.9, 51.6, 52.1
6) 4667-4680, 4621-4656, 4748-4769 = -0.1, 54.5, 50.8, 53.4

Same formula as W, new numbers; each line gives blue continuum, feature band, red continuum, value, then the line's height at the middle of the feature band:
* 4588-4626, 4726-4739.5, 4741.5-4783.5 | -0.4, 50.7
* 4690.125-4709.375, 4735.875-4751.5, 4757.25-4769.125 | -1.3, 50.1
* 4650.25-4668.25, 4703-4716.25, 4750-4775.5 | 0.1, 52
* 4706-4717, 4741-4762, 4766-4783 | -2.0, 48.5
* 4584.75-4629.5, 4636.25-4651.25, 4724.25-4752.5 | 0.6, 54.3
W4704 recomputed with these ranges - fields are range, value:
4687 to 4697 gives 55.6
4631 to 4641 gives 55.7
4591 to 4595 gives 52.1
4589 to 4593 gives 55.7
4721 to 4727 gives 56.6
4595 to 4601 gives 50.9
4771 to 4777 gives 47.6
